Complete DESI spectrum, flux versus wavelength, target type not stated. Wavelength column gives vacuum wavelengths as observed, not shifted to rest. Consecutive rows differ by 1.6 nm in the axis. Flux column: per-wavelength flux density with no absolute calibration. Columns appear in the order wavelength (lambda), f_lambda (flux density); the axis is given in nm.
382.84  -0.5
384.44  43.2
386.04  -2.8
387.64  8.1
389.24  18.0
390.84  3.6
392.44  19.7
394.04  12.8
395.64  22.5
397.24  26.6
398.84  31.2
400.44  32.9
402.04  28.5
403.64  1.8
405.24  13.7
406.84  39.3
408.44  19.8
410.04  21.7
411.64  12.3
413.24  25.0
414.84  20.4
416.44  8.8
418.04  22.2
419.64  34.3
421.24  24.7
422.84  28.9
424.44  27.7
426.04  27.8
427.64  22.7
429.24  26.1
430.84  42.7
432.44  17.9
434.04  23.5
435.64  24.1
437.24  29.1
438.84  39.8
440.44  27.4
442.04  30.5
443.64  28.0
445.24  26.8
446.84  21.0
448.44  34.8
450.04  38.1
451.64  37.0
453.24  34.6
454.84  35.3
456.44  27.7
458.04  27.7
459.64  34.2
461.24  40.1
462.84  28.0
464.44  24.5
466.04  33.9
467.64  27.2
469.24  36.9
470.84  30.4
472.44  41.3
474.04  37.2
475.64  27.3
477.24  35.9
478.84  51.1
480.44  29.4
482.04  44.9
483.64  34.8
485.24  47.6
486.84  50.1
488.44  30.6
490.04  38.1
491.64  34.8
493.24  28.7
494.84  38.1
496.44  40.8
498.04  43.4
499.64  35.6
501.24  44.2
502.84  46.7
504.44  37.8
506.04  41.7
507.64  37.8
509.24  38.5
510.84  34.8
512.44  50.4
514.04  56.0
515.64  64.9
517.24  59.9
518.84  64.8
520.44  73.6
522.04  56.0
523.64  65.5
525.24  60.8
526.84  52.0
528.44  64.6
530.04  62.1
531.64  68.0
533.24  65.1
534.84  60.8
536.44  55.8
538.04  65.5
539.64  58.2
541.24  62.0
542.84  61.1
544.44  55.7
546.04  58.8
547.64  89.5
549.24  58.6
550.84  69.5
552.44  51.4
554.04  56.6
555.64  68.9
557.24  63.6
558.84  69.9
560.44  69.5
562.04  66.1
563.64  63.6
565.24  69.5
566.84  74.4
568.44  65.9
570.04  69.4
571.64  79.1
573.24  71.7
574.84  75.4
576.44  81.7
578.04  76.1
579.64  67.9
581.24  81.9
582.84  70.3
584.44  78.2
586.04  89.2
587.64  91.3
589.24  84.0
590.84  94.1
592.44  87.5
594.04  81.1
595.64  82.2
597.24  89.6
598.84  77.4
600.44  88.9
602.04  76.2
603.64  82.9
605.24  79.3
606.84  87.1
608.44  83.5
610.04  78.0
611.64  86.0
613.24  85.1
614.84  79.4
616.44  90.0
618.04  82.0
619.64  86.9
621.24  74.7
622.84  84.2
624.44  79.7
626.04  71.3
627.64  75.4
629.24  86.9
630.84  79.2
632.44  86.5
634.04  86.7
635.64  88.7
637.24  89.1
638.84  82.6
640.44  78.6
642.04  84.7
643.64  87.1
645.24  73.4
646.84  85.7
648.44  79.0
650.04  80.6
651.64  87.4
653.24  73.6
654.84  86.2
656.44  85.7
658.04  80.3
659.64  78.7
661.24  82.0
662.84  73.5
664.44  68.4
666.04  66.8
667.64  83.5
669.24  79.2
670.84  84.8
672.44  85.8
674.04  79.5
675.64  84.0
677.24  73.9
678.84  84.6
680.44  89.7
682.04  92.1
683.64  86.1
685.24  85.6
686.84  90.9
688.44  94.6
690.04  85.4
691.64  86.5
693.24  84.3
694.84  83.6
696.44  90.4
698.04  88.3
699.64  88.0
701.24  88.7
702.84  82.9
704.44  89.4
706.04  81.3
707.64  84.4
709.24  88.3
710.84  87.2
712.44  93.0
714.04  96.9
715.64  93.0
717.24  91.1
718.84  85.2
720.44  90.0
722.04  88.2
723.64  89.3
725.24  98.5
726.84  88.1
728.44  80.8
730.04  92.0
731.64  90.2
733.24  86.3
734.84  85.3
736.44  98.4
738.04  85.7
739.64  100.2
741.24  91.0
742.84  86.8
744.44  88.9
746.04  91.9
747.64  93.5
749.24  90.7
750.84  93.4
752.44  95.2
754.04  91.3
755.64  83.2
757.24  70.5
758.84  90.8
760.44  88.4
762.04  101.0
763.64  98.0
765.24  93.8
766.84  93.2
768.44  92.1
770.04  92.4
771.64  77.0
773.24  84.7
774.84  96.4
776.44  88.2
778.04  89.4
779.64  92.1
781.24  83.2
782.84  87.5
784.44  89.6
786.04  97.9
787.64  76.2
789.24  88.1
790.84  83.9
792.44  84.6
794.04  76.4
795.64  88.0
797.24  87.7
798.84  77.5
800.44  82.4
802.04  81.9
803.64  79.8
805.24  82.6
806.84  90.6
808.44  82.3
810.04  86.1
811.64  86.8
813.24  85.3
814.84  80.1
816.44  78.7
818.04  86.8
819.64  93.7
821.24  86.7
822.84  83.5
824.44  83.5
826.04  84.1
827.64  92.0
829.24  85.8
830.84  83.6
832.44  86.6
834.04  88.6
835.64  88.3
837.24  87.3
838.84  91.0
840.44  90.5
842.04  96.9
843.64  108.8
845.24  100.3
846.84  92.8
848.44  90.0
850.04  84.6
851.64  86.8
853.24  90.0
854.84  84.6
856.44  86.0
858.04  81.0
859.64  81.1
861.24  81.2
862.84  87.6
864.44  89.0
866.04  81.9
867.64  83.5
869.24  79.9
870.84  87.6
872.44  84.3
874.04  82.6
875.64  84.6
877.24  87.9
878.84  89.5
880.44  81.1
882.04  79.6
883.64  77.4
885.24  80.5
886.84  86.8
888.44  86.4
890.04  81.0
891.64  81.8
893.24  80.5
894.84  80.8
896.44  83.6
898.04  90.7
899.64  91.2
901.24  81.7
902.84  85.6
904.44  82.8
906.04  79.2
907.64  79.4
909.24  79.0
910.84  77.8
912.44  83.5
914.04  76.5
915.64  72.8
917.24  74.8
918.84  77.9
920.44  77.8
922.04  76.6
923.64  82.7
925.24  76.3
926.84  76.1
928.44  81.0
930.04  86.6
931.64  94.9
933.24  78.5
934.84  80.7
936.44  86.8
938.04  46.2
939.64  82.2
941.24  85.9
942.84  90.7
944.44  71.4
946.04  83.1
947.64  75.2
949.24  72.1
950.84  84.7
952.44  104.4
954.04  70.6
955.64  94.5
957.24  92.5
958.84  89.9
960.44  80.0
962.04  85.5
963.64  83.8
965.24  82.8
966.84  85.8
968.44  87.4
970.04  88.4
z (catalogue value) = 0.284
